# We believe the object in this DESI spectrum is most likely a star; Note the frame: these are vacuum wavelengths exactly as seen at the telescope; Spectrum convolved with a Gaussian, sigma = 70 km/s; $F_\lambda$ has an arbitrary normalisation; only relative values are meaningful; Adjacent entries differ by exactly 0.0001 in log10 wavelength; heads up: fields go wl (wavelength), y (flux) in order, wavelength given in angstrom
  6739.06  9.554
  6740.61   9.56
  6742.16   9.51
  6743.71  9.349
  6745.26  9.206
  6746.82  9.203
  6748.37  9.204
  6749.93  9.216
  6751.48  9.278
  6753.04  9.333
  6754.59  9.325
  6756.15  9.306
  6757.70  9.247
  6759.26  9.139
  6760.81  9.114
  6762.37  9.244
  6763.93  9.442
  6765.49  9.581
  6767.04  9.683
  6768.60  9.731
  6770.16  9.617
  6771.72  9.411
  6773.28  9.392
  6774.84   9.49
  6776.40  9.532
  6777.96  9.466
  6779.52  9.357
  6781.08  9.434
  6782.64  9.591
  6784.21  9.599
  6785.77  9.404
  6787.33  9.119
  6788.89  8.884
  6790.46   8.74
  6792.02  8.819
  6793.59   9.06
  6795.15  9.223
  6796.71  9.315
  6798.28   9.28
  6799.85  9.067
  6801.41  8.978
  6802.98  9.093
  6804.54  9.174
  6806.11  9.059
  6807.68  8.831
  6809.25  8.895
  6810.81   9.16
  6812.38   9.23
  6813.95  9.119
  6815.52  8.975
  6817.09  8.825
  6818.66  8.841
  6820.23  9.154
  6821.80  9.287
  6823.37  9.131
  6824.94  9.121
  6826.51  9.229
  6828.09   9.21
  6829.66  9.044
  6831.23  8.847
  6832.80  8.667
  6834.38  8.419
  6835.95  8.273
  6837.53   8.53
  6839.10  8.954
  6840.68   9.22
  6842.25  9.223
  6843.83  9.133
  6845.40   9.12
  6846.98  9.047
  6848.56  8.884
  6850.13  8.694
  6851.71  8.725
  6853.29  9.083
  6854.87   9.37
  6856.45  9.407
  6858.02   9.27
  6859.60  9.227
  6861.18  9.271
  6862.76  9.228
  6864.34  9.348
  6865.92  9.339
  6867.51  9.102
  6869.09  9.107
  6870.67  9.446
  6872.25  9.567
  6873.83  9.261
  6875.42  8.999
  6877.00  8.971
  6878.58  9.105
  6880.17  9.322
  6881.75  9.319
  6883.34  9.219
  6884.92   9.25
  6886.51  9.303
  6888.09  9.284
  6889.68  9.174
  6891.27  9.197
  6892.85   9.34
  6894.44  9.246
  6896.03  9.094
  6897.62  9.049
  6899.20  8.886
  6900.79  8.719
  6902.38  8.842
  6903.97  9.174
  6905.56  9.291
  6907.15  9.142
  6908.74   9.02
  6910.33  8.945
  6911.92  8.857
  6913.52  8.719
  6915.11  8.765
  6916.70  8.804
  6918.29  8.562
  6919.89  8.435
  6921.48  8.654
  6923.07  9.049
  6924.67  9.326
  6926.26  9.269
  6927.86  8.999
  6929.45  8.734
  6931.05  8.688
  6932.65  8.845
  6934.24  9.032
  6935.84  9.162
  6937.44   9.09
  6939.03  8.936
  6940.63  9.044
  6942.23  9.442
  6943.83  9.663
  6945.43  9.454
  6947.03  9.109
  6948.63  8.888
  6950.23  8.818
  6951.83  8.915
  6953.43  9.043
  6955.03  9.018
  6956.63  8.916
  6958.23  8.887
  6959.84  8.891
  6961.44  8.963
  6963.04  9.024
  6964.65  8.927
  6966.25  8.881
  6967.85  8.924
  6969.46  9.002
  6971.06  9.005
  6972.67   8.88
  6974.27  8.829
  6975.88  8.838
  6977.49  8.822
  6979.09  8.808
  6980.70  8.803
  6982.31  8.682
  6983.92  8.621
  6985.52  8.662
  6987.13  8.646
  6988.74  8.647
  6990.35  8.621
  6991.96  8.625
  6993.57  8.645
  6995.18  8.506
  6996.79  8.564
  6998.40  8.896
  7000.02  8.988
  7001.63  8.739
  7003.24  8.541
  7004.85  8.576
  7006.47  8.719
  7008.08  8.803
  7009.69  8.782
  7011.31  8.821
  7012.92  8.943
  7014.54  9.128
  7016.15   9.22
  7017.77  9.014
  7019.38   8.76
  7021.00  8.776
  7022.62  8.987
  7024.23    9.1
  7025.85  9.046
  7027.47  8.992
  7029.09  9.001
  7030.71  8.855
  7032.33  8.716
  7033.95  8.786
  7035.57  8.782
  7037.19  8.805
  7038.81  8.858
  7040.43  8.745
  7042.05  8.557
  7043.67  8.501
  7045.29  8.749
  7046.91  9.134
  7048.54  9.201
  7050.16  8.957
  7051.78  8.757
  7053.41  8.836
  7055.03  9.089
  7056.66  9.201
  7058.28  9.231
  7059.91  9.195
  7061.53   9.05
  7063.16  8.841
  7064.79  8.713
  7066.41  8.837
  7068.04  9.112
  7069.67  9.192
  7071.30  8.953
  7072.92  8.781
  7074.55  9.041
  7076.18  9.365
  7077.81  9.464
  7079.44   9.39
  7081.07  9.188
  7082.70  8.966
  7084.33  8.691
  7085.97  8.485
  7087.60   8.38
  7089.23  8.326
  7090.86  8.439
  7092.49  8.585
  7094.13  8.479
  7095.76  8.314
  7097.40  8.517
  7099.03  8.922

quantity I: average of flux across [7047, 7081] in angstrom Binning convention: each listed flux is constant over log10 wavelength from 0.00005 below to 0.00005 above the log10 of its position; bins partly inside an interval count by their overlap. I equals 9.06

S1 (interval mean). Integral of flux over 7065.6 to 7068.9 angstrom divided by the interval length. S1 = 8.97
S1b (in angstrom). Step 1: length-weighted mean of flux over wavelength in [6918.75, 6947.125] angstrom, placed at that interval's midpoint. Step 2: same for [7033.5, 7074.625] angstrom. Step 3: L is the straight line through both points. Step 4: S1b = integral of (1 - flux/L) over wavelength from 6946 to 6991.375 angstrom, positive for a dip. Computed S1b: 0.7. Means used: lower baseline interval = 9.04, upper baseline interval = 8.92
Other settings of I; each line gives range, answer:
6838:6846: 9.11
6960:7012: 8.78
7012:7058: 8.91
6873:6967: 9.03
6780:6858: 9.05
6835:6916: 9.1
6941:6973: 9.03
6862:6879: 9.23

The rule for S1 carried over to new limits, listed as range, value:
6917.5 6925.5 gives 8.81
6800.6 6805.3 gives 9.1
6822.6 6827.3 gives 9.16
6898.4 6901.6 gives 8.82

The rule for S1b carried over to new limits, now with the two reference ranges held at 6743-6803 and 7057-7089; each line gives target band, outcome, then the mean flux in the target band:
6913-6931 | 0.6 angstrom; 8.84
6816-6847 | 0.9 angstrom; 8.96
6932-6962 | 0.2 angstrom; 9.06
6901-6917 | 0.4 angstrom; 8.95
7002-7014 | 0.4 angstrom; 8.75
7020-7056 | 0.6 angstrom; 8.87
